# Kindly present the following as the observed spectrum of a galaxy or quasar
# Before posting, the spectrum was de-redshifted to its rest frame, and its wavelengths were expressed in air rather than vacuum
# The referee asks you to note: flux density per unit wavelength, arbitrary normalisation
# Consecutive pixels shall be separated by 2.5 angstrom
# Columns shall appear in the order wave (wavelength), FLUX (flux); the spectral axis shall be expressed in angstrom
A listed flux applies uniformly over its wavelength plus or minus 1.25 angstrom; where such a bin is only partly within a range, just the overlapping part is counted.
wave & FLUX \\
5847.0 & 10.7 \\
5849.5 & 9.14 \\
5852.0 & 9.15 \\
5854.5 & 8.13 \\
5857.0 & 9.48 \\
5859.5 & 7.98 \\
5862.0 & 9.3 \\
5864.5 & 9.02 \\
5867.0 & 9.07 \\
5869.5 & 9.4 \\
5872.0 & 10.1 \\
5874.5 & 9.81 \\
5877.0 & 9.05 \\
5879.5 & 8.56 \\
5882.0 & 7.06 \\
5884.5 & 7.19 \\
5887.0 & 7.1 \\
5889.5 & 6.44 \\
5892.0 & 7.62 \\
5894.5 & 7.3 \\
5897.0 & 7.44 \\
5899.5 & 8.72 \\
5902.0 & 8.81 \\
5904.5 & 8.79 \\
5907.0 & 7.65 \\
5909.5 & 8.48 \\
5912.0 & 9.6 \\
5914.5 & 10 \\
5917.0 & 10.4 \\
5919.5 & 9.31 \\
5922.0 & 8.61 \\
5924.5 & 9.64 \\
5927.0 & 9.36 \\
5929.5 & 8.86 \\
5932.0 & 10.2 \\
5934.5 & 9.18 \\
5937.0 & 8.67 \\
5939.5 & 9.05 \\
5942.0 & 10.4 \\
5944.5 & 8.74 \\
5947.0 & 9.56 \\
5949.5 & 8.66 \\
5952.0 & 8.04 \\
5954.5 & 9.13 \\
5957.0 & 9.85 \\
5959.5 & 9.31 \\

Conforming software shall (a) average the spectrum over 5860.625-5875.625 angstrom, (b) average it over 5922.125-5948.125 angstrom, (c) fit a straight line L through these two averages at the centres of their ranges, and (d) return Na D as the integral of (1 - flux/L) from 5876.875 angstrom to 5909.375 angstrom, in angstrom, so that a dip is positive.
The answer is 5.5 angstrom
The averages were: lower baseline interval 9.43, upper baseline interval 9.33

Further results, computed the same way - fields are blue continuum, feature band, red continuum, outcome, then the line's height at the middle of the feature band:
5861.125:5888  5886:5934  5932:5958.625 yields 1.5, 8.94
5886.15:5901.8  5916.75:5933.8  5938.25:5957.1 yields -1.9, 8.47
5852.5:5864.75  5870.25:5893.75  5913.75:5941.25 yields 2.3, 8.99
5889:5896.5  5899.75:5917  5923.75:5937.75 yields -1.9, 8.09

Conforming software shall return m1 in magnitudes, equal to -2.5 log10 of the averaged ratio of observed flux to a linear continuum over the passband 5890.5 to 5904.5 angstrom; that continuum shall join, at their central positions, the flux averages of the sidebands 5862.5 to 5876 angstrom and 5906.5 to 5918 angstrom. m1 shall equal 0.167 mag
